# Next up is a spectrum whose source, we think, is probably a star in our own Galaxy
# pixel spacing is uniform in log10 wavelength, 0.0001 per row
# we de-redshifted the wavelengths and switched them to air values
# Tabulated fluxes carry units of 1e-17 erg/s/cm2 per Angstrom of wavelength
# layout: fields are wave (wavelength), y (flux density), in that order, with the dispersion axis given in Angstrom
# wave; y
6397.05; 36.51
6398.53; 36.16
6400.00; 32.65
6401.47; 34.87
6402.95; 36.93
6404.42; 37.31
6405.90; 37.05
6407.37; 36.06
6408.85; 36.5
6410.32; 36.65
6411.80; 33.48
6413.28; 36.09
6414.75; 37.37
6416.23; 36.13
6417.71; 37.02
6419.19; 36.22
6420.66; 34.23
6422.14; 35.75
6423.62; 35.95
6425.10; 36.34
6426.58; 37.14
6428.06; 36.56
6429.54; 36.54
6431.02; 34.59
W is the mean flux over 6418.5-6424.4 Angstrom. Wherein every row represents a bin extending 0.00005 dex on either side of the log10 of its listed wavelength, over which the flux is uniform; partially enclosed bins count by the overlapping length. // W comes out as 35.6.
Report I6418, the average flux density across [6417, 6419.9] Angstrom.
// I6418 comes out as 36.6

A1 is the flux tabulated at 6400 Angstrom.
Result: 32.65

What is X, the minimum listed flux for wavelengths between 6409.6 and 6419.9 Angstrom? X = 33.48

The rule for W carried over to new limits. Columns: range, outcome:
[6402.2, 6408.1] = 36.8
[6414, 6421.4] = 36.2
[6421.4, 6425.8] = 36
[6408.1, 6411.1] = 36.5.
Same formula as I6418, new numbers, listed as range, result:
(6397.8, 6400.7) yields 34.5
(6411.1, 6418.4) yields 36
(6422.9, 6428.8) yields 36.5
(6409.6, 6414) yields 35.3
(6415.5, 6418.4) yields 36.5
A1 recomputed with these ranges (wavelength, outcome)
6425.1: 36.34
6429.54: 36.54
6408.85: 36.5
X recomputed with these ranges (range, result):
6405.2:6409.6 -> 36.06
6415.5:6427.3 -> 34.23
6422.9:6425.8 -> 35.95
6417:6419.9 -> 36.22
